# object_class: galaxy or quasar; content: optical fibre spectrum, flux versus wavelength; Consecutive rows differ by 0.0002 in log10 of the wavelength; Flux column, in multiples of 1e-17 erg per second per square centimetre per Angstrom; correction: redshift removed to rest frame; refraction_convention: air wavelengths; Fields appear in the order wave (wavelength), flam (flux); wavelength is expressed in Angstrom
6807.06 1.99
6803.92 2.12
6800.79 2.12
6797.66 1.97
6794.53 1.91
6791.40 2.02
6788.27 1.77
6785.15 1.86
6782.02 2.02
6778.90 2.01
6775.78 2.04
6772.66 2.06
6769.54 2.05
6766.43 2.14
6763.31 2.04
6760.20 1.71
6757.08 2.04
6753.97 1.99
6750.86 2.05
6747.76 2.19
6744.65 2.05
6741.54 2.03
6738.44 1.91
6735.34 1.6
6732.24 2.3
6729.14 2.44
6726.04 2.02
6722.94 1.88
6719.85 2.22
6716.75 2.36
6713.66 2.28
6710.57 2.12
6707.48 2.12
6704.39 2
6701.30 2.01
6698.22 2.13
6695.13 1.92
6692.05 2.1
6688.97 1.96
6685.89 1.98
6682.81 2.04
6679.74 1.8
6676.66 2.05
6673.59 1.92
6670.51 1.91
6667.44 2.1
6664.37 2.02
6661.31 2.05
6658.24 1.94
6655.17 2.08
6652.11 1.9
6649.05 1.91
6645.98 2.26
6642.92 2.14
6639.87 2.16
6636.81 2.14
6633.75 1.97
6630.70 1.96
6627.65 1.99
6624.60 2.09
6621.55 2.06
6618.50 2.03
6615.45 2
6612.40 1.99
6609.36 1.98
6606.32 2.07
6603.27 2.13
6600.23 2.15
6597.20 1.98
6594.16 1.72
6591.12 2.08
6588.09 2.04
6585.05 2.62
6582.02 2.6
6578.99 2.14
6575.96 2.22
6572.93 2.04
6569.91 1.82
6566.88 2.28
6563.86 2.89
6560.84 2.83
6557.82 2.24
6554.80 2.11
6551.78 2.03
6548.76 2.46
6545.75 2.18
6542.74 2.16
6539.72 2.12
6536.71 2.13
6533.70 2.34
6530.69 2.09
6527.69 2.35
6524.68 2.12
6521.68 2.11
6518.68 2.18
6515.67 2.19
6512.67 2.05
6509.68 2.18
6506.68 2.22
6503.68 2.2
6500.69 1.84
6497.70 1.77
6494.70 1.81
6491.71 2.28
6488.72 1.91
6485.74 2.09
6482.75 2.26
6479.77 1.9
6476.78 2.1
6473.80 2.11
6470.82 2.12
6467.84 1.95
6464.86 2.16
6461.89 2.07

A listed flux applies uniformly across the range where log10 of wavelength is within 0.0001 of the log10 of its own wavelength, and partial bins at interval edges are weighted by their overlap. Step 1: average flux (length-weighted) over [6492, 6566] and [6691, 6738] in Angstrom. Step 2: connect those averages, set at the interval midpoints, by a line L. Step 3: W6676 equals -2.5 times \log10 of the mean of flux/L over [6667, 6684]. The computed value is 0.08 mag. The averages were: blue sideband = 2.19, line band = 1.96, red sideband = 2.1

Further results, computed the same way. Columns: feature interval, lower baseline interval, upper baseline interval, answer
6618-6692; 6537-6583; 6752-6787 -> 0.06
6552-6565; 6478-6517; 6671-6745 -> -0.20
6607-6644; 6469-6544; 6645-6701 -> -0.01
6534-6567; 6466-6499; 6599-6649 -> -0.13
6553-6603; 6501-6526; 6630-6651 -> -0.06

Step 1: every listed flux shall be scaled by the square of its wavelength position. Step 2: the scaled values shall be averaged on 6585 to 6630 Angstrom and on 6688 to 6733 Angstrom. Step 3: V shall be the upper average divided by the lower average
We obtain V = 1.07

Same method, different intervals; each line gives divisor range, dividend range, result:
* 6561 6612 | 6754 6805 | 0.97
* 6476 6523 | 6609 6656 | 1.03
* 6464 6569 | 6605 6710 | 0.98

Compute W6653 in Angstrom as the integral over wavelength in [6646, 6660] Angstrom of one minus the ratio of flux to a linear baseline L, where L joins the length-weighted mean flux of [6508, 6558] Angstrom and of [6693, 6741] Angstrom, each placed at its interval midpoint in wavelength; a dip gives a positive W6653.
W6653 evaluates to 0.8 Angstrom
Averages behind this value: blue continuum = 2.18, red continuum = 2.09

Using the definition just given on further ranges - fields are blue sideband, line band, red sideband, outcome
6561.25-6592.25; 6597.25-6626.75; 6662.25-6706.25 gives 1.98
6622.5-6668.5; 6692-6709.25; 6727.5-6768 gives -0.01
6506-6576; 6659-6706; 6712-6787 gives 2.43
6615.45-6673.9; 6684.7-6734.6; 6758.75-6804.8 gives -2.36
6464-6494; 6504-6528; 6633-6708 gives -1.15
